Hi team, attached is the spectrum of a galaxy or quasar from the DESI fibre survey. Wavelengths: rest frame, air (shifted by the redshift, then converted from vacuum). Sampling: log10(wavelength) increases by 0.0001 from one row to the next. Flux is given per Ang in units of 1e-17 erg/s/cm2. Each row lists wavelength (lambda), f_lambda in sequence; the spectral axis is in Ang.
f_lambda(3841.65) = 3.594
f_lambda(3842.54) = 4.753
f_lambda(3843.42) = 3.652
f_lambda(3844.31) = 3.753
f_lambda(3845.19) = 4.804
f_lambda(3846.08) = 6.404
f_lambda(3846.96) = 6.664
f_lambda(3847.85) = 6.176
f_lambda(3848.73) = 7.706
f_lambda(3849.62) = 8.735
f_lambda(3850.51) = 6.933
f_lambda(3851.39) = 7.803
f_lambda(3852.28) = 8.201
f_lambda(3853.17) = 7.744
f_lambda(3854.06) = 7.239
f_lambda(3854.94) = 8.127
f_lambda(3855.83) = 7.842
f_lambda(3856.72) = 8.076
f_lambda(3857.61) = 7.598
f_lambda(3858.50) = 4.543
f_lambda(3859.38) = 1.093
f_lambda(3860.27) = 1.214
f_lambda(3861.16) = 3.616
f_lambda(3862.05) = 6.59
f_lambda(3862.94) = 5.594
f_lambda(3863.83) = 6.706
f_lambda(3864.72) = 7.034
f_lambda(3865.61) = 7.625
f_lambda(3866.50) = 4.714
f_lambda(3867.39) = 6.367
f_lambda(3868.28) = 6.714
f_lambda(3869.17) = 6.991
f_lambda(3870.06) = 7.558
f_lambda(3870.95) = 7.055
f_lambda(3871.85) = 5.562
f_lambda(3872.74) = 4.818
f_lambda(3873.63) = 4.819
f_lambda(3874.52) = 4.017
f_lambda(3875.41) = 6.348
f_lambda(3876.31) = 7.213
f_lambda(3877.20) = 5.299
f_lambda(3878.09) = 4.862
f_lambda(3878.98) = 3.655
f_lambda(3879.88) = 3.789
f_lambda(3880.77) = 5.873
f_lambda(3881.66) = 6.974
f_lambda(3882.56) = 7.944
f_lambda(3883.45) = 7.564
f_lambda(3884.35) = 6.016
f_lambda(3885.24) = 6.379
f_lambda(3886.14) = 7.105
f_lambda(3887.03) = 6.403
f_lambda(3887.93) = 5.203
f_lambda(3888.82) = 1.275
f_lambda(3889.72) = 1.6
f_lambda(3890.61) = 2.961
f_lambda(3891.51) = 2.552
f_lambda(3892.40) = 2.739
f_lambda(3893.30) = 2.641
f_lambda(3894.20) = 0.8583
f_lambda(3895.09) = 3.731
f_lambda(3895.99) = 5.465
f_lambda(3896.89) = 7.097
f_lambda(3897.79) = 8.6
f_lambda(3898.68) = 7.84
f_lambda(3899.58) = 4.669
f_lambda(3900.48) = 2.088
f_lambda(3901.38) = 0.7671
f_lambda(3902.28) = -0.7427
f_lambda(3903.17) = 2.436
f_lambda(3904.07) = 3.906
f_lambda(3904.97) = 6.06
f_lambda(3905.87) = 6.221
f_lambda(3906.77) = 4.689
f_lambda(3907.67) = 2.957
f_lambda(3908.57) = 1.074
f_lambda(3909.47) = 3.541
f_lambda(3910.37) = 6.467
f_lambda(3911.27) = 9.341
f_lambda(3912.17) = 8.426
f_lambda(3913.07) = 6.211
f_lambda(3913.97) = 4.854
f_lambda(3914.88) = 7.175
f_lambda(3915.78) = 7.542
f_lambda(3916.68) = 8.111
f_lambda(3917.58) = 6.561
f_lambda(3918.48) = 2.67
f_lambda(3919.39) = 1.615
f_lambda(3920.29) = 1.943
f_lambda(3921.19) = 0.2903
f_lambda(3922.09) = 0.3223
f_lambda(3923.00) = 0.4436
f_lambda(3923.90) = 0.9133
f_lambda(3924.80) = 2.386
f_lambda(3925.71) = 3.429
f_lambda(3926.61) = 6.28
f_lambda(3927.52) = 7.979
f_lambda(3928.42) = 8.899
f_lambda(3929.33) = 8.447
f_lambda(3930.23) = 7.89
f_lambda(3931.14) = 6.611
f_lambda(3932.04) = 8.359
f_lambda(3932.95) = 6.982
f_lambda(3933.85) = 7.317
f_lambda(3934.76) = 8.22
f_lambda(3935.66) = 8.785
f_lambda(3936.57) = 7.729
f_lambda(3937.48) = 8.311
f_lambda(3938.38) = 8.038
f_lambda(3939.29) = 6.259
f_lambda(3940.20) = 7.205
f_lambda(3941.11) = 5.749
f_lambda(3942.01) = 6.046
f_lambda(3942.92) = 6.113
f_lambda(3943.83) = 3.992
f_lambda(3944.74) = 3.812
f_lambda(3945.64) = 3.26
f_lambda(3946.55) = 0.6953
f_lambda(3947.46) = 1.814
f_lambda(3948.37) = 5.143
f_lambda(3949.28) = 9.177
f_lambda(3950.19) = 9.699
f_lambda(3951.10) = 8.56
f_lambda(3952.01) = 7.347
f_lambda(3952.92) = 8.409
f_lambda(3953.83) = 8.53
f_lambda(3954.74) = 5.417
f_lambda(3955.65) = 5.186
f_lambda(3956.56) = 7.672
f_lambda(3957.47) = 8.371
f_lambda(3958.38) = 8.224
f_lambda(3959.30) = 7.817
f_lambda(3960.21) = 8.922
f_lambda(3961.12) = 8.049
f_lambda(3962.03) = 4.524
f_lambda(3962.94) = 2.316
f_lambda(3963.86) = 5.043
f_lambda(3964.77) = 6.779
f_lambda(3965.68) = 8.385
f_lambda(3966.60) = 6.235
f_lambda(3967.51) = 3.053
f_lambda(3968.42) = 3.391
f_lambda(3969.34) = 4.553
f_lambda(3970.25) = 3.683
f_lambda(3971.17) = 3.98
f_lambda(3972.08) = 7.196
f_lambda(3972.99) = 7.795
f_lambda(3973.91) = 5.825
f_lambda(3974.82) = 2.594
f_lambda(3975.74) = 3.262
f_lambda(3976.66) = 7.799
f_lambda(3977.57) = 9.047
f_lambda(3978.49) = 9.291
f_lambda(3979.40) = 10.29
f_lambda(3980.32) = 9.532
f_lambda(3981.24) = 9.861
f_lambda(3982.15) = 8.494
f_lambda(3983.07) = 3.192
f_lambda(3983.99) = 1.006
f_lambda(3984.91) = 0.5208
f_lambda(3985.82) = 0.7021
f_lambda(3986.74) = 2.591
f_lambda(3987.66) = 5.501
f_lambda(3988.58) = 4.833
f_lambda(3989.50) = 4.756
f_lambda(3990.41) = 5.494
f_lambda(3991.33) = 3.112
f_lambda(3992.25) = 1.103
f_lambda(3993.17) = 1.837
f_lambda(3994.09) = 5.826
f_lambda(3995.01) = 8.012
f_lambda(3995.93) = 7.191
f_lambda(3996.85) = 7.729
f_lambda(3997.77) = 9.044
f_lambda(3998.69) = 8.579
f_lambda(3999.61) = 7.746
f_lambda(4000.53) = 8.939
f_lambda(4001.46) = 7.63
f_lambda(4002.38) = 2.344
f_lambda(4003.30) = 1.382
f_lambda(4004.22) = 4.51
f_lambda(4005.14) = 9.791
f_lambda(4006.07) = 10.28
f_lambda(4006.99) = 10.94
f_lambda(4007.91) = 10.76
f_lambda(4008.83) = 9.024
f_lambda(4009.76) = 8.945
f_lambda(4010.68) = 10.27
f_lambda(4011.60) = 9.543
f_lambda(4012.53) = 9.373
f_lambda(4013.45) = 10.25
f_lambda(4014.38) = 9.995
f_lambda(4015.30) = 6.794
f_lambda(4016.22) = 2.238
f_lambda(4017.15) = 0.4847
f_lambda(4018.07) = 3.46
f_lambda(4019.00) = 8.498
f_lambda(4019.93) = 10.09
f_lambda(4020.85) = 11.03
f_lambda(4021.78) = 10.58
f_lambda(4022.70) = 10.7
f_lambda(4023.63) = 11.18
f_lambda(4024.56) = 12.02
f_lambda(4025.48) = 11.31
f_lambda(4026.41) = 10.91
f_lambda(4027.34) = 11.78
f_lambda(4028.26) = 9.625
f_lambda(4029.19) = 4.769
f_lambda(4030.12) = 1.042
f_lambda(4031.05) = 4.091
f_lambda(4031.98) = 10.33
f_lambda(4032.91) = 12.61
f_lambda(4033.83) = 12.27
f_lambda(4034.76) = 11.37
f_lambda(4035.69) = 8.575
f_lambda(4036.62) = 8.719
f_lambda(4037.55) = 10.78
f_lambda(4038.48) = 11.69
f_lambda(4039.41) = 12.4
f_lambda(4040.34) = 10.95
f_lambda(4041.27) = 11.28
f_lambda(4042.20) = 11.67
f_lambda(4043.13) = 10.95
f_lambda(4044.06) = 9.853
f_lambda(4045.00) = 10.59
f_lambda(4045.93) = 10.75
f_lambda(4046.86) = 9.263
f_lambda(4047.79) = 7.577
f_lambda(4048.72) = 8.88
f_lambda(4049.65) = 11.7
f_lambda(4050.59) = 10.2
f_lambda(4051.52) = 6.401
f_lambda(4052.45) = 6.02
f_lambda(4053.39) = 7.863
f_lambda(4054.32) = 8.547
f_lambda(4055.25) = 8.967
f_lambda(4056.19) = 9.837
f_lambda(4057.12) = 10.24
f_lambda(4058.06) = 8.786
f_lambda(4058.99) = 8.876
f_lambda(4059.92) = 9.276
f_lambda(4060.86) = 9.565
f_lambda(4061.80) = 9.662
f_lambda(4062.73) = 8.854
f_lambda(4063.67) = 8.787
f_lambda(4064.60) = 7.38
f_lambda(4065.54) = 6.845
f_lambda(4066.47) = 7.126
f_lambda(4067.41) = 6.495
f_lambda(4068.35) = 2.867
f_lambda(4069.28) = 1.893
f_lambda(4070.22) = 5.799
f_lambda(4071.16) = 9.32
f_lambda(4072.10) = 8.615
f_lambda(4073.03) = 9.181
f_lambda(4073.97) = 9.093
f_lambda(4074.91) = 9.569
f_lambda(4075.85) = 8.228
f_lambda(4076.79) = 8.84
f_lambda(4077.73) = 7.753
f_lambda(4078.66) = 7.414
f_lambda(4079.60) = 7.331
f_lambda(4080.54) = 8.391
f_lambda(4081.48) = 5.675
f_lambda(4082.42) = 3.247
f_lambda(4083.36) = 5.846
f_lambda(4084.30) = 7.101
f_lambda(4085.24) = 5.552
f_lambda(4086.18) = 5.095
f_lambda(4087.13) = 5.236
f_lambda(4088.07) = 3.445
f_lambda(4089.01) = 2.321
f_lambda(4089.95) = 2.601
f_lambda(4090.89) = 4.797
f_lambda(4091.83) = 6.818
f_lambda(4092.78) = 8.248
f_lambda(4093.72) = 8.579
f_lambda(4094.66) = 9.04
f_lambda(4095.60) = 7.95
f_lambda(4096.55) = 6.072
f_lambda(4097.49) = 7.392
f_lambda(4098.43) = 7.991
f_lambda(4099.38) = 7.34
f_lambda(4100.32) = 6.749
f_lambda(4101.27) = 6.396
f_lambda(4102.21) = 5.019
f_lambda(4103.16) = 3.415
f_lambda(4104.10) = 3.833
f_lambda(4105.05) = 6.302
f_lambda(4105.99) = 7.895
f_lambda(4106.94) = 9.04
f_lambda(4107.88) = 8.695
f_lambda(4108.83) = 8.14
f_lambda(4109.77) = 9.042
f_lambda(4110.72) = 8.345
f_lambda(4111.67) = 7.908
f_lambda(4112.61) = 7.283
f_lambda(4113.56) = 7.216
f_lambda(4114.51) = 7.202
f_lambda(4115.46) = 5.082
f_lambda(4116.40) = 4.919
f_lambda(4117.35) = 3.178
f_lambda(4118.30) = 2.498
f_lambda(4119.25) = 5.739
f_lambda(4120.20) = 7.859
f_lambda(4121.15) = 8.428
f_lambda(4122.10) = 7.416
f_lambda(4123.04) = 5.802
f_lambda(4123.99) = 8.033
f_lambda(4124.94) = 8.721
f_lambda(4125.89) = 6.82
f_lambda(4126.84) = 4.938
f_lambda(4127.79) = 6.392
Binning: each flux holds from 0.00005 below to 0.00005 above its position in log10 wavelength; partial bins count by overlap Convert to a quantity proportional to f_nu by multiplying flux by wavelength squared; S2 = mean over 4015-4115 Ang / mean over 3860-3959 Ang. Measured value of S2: 1.6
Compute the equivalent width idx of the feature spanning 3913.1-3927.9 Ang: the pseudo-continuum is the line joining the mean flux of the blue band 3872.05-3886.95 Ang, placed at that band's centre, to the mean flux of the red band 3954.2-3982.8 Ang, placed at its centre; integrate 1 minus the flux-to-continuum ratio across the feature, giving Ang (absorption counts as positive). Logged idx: 5.3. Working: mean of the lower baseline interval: 5.81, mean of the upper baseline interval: 6.52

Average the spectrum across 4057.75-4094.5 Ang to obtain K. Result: 6.94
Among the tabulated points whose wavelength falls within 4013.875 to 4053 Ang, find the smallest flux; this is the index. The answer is 0.4847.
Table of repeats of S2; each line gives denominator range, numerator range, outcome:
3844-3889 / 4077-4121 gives 1.18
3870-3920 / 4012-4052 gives 2.01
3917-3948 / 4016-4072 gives 1.79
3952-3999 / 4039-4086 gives 1.47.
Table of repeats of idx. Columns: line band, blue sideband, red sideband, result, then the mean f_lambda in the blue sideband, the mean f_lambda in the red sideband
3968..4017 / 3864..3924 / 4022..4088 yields 5.5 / 4.83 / 8.56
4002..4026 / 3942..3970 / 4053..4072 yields -4.4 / 6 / 7.86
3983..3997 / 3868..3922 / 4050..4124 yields 4.8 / 4.87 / 7.03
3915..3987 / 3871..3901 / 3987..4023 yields 3.7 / 4.98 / 7.11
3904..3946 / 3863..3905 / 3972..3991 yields -1.9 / 5.04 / 5.65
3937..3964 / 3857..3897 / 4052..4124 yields -2.6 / 5.14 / 6.99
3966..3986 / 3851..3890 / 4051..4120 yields 2.5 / 5.89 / 6.96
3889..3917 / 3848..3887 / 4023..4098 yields 8.8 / 6.23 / 8.22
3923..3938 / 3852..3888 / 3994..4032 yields 0.7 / 6.05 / 8.07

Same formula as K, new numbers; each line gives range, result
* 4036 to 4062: 9.68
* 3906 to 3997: 5.68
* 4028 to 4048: 9.62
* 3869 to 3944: 5.24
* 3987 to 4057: 8.34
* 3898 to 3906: 3.74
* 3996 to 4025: 8.18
